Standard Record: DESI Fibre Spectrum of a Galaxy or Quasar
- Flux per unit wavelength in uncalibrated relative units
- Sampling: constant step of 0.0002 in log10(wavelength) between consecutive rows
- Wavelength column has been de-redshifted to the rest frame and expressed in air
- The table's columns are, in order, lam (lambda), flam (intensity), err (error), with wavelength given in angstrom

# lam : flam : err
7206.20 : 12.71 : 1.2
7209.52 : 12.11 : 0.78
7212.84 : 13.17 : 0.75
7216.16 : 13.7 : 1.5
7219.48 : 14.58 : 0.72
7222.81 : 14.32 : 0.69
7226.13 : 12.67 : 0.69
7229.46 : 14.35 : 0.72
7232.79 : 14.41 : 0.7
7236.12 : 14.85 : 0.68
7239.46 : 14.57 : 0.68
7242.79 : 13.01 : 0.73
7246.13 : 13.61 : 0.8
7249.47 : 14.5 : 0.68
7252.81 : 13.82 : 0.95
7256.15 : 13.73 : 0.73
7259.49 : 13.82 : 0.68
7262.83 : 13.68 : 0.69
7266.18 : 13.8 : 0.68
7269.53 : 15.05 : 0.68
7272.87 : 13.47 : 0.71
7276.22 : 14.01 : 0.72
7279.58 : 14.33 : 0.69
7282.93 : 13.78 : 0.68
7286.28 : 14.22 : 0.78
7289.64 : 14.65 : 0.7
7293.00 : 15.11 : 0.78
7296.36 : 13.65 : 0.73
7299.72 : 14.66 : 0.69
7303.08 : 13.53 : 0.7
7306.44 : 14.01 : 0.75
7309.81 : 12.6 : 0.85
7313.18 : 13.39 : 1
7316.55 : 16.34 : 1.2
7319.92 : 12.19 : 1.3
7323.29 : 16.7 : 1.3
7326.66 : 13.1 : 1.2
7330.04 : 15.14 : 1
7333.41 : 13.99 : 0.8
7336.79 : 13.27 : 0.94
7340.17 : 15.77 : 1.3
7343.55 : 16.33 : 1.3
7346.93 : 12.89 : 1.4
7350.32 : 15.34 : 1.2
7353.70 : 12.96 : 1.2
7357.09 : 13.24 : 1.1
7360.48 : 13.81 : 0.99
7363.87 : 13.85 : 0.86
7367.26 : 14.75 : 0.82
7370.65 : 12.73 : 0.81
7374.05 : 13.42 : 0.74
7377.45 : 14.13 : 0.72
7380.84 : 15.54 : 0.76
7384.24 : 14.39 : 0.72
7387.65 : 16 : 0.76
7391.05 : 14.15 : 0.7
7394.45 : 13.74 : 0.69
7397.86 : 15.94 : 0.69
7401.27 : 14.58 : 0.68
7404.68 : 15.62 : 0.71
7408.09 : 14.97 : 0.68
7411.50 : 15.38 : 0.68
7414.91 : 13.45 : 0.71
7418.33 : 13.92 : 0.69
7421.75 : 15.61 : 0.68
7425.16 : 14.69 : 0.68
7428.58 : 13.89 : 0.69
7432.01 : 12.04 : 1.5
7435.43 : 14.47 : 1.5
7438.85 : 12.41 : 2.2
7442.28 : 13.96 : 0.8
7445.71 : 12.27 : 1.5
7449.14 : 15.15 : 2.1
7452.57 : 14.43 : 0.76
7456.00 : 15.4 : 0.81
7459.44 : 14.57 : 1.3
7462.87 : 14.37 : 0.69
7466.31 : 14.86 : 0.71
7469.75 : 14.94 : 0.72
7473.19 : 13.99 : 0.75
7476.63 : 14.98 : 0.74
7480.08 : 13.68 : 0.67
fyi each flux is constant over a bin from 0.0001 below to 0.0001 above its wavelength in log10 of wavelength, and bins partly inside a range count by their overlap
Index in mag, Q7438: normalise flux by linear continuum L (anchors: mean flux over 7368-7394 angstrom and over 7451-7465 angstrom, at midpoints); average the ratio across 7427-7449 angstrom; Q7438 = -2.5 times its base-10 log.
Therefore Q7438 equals 0.10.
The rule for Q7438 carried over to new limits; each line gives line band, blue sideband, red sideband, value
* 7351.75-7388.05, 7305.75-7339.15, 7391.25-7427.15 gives 0.03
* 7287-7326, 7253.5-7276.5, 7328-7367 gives -0.01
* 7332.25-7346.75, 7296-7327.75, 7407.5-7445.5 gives -0.05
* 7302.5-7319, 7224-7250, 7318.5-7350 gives 0.03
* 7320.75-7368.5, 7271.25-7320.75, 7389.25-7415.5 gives 0.00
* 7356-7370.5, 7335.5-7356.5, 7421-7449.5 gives 0.03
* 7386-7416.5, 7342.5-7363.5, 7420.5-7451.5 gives -0.07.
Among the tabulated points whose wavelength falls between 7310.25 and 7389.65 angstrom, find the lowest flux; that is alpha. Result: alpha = 12.19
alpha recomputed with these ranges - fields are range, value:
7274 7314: 12.6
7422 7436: 12.04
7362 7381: 12.73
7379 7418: 13.45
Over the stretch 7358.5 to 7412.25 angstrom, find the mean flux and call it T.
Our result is 14.5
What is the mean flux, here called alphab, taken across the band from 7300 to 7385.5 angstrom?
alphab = 14.1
